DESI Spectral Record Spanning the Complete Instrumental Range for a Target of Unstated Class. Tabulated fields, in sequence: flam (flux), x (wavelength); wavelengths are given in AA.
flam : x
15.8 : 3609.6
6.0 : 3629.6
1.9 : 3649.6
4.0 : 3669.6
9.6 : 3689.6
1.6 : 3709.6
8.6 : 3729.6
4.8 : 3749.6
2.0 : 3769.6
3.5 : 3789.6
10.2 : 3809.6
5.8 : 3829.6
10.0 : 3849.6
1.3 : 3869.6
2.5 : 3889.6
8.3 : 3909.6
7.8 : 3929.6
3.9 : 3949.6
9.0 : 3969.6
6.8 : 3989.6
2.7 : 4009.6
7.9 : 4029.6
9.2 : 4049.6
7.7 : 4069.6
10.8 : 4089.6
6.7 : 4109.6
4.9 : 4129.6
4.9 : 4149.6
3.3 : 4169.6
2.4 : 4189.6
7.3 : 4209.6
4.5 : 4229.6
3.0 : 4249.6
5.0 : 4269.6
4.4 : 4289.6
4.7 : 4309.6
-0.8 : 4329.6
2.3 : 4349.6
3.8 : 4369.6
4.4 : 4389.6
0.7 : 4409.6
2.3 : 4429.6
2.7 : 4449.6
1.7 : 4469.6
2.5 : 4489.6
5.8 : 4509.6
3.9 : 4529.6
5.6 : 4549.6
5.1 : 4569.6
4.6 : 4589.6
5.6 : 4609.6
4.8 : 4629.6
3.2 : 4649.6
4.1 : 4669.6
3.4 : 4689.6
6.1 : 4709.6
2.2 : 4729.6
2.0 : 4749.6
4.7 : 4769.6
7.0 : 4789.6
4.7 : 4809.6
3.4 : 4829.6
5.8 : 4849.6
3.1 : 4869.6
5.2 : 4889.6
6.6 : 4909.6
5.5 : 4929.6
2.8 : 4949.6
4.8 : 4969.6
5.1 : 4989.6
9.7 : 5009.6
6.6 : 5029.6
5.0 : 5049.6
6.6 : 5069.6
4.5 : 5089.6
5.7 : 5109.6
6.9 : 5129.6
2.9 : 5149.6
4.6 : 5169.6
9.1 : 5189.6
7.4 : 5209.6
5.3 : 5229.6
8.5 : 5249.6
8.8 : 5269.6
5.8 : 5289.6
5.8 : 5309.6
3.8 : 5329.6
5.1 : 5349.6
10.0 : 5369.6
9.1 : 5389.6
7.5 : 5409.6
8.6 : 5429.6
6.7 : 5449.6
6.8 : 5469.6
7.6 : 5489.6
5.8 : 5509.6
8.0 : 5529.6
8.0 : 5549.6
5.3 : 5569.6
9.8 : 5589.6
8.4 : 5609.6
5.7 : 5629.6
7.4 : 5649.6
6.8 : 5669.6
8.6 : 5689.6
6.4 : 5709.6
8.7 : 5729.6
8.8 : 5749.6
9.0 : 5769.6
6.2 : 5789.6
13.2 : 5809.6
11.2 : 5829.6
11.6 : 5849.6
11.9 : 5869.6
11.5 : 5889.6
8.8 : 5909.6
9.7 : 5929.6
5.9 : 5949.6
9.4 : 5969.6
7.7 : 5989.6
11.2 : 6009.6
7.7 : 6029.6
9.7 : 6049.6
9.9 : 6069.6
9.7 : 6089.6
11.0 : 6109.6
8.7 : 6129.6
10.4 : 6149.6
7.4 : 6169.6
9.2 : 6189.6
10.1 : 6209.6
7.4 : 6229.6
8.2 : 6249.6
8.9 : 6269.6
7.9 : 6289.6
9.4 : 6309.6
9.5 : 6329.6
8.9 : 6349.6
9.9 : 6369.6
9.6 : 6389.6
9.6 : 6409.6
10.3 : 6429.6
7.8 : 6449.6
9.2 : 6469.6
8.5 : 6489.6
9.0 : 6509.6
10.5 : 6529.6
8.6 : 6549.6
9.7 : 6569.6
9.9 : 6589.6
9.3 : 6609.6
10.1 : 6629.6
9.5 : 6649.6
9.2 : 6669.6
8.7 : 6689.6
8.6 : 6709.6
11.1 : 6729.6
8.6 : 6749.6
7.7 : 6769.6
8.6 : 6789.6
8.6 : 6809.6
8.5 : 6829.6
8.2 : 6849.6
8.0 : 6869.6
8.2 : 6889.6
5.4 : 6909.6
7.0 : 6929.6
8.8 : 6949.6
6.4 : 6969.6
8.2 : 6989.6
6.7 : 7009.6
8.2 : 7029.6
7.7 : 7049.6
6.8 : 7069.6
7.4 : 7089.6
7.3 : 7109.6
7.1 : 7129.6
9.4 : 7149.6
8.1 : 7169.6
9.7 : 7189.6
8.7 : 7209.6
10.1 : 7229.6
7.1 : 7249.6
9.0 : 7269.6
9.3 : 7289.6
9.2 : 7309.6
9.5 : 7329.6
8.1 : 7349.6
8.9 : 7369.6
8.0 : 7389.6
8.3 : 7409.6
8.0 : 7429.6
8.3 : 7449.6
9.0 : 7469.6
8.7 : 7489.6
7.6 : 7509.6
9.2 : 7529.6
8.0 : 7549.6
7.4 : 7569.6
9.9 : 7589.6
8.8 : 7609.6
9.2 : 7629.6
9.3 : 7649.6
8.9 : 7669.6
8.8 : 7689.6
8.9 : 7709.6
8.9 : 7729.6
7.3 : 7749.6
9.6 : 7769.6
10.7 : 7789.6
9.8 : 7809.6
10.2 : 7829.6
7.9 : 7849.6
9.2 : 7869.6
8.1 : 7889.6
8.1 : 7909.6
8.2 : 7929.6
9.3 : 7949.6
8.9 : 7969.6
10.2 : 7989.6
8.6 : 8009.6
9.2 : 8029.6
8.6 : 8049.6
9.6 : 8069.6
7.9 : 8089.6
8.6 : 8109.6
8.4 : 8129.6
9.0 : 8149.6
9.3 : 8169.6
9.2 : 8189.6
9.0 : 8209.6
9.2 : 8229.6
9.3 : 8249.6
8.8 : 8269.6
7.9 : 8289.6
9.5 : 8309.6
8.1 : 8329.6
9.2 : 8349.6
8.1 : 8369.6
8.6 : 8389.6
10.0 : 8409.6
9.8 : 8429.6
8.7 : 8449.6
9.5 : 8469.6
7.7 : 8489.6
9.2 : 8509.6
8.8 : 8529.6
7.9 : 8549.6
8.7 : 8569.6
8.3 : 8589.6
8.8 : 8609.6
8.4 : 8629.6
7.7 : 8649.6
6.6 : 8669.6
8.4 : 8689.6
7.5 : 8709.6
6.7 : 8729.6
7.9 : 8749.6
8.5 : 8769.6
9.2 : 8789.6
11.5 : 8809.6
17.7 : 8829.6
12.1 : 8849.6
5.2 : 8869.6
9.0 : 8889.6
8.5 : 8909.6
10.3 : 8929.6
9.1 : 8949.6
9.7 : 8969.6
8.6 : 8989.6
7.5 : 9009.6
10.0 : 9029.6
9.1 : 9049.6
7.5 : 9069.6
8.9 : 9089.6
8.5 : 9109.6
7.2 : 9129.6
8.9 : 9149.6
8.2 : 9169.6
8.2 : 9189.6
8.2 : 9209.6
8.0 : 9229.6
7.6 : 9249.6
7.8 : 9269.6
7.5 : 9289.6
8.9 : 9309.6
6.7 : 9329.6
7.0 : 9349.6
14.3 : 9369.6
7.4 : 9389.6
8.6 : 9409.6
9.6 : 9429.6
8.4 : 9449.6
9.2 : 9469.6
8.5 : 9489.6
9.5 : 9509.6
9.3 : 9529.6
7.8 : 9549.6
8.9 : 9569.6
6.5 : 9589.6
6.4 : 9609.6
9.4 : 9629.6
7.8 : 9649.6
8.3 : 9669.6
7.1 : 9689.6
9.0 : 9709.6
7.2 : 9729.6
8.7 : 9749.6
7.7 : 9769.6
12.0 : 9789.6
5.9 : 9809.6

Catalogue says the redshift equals 0.34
